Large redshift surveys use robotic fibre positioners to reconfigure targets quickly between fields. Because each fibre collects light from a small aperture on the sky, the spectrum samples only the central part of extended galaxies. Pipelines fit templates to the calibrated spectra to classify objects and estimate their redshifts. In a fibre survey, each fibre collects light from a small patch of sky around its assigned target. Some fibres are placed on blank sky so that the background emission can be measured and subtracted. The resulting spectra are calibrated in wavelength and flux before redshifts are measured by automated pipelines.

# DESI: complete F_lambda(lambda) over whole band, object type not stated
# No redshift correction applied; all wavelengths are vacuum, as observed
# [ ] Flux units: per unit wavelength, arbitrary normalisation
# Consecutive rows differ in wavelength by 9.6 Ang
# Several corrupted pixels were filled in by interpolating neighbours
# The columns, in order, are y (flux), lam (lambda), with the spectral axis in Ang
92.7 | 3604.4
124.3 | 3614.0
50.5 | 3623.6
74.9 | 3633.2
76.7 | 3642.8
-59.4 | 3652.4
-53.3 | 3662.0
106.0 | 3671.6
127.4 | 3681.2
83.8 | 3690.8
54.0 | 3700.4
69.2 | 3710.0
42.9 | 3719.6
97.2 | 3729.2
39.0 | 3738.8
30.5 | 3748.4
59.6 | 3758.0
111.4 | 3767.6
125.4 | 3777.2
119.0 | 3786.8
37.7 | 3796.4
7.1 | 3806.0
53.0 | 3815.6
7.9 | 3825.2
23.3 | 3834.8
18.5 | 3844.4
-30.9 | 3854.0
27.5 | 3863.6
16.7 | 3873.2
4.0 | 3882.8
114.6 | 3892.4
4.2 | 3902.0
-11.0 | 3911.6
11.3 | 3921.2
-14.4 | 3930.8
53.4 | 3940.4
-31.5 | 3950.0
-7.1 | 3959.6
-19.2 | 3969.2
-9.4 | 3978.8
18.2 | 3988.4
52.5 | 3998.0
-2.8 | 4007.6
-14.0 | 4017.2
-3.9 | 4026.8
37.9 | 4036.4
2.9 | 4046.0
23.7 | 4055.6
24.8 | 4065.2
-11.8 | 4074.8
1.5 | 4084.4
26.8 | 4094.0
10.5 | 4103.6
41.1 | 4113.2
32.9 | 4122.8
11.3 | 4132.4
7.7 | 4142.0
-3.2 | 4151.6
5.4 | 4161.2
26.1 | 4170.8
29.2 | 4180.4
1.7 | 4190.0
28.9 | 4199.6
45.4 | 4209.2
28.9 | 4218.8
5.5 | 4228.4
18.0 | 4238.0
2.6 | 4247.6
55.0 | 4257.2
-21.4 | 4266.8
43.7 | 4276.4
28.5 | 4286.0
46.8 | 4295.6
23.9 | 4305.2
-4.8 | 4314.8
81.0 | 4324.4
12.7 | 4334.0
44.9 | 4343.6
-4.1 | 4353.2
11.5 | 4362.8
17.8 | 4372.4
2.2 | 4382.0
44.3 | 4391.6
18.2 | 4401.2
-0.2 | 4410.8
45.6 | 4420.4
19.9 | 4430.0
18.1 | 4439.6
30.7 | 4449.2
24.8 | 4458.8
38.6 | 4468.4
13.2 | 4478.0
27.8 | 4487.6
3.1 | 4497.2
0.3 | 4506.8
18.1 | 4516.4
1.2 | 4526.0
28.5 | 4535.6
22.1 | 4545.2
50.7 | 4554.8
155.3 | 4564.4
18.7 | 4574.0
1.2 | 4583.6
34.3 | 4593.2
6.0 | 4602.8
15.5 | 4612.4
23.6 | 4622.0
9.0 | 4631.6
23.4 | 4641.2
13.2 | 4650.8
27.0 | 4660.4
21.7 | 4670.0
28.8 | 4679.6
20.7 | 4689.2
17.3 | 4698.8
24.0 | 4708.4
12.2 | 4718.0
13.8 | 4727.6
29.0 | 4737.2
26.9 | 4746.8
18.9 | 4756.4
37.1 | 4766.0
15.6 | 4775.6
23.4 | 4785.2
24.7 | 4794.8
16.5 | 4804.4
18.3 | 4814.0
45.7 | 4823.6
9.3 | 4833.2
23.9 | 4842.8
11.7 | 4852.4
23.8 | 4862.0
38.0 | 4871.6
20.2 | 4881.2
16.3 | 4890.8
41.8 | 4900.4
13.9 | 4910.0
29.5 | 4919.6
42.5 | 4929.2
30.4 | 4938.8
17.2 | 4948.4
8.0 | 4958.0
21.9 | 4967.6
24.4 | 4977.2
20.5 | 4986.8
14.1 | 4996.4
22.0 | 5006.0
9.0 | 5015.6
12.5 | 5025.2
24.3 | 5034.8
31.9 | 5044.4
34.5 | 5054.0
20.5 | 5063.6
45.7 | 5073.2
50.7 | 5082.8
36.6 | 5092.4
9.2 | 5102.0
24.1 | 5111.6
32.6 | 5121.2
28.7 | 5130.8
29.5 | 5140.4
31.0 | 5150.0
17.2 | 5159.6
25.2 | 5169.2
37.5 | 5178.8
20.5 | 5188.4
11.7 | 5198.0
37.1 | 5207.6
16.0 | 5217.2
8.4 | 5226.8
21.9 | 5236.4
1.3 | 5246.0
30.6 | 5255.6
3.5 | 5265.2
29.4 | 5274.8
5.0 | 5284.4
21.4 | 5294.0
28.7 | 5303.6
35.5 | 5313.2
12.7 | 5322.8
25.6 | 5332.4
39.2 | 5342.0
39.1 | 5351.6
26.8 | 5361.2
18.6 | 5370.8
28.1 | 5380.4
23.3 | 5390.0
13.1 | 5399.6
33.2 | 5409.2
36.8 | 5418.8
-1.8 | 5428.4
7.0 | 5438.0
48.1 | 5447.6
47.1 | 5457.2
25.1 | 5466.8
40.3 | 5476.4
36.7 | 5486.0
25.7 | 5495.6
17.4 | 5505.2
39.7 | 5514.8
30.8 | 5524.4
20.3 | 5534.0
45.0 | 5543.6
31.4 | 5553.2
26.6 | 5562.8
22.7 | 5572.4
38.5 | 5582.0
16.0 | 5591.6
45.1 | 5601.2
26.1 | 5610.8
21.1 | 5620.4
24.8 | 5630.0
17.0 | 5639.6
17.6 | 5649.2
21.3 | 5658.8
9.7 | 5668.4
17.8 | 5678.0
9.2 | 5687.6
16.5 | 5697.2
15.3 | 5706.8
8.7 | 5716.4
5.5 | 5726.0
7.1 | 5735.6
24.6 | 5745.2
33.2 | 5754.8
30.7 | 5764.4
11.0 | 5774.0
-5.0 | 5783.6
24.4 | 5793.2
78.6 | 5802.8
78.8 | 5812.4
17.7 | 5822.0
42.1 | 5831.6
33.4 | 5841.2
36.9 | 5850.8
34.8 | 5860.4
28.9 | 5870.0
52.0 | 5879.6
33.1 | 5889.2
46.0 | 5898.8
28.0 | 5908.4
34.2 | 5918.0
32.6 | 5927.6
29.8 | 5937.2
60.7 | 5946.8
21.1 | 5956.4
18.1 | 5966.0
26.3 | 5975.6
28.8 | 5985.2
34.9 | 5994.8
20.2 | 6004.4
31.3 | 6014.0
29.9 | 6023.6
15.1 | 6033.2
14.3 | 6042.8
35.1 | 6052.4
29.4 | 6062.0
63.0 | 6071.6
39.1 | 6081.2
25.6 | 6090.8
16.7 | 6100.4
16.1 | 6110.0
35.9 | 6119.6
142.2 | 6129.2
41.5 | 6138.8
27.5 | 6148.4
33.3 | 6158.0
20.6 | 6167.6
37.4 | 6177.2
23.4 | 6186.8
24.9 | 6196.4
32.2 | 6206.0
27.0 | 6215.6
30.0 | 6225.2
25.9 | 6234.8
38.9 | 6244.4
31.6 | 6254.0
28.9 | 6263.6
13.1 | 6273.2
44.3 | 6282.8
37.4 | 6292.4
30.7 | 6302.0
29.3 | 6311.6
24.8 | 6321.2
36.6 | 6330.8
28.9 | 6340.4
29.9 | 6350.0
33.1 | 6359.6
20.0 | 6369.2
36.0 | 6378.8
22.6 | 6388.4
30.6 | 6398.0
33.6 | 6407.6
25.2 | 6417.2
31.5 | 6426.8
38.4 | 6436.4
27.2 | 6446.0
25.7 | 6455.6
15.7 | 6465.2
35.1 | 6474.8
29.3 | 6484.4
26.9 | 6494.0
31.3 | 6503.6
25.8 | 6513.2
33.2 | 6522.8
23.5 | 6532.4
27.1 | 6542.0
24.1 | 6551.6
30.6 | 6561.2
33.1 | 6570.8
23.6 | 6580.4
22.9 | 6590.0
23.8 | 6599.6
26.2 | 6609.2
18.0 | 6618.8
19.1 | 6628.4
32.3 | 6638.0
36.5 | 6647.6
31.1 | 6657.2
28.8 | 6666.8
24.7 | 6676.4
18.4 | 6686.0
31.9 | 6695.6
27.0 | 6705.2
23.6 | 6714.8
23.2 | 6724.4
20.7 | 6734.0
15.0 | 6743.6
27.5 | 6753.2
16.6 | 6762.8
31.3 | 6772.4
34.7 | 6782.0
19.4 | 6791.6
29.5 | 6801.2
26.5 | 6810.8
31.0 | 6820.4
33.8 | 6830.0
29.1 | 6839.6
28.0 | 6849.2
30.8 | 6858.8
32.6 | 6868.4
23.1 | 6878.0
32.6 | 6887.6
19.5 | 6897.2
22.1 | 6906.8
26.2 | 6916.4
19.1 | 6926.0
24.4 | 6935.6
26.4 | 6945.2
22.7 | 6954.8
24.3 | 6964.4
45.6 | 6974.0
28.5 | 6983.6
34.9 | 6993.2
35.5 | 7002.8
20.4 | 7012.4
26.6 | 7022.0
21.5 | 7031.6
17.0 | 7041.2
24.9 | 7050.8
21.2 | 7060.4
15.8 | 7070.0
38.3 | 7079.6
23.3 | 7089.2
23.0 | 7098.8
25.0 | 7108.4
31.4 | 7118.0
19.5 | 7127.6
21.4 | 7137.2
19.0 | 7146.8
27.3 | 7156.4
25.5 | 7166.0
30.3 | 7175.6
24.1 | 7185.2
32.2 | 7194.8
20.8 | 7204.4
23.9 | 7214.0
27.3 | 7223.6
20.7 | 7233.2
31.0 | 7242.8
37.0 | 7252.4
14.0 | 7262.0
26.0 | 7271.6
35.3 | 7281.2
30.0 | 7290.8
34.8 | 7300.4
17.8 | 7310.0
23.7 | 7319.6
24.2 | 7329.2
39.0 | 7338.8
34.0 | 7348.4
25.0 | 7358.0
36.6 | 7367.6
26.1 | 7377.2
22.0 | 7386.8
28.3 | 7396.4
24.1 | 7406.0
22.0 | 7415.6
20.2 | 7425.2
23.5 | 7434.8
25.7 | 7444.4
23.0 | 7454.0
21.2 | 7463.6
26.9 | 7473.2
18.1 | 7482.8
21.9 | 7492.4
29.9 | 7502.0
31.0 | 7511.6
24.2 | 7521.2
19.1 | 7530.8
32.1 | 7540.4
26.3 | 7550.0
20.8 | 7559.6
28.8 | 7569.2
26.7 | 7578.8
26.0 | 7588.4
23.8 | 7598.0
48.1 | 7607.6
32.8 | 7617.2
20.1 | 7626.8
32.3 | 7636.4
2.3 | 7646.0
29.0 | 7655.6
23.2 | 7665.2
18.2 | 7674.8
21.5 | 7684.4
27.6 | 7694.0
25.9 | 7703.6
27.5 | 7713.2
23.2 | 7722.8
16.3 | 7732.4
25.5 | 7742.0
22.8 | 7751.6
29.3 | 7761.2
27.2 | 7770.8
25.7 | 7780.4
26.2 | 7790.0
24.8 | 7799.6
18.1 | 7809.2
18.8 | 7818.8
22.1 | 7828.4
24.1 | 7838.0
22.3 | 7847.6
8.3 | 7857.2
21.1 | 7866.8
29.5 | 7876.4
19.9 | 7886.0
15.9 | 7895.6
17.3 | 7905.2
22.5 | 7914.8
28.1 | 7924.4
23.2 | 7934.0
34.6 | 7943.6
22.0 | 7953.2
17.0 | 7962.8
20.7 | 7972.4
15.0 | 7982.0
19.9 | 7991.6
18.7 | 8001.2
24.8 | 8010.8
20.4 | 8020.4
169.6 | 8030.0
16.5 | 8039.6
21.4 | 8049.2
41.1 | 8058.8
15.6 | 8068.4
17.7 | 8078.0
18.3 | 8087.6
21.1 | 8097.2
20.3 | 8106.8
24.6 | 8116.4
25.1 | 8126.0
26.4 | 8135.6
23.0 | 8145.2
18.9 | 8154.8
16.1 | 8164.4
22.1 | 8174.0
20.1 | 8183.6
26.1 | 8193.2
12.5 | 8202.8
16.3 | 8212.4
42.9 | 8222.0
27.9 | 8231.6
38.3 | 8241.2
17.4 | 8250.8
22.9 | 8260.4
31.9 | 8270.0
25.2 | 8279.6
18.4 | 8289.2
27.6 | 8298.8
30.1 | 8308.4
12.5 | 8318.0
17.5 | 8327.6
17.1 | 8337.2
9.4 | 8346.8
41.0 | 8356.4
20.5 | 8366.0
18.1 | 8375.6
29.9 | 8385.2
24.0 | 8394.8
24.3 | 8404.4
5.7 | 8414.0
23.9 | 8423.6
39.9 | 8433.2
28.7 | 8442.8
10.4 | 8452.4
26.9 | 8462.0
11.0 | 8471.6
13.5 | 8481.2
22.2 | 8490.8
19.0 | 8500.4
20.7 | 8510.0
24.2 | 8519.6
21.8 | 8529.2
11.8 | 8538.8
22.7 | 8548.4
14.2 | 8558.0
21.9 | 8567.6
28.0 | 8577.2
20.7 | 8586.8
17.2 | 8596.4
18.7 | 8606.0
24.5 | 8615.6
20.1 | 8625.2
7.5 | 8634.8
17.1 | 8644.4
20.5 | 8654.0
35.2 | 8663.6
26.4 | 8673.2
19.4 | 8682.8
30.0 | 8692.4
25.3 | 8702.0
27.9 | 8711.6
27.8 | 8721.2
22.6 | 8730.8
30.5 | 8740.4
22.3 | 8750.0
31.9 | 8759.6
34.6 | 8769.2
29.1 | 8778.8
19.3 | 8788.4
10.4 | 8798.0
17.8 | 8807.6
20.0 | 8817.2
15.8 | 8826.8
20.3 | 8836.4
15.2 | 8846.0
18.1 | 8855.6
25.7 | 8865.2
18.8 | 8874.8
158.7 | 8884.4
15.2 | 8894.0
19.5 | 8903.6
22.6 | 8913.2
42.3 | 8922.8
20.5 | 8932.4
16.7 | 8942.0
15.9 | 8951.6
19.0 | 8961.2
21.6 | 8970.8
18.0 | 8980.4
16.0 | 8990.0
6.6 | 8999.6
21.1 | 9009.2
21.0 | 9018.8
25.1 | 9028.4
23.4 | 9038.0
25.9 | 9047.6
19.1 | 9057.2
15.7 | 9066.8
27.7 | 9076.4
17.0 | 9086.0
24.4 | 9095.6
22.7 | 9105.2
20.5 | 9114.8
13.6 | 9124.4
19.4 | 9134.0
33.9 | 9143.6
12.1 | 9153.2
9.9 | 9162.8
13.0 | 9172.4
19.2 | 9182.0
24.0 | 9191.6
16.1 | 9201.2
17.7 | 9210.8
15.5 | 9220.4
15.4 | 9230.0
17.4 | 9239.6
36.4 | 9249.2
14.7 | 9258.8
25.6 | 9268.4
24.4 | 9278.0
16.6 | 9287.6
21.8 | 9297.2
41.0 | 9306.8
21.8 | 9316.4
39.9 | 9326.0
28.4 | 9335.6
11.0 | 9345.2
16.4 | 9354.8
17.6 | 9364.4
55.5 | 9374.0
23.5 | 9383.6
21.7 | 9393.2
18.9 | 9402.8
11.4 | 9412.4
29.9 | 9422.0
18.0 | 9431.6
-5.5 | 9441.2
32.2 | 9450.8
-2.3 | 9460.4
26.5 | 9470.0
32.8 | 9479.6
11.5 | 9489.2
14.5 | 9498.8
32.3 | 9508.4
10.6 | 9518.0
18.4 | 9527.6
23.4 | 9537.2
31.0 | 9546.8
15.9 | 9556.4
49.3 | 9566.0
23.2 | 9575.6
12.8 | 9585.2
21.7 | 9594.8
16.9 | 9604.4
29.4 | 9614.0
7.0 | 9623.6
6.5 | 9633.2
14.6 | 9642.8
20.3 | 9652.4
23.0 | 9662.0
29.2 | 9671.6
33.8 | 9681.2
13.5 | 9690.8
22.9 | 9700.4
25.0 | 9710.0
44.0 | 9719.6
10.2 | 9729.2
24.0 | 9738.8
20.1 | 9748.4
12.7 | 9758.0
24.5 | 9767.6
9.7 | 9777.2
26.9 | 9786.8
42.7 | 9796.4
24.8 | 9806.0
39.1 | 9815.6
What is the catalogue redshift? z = 0.223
